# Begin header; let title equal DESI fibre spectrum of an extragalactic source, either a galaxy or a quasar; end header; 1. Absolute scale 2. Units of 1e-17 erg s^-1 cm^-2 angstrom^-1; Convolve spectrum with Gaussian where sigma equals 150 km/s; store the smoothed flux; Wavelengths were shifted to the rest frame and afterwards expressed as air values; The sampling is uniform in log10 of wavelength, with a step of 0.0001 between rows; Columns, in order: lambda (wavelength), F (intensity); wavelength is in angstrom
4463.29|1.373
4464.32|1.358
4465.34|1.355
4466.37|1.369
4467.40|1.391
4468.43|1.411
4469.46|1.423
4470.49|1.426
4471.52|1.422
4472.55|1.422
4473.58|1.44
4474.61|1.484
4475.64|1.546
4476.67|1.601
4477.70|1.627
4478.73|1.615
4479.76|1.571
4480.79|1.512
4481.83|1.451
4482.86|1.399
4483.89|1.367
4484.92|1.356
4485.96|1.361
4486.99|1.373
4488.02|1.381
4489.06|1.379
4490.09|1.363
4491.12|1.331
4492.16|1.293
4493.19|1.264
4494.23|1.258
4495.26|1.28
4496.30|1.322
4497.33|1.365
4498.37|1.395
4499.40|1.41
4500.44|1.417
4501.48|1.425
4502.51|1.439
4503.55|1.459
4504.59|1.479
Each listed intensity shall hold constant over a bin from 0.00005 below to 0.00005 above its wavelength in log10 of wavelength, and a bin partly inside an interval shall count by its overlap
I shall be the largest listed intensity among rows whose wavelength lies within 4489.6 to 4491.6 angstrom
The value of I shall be 1.363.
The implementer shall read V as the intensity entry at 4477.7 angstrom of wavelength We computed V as 1.627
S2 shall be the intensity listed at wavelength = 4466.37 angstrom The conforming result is 1.369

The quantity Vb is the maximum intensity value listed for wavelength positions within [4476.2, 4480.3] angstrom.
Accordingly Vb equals 1.627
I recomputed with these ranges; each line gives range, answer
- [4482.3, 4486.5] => 1.399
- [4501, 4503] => 1.439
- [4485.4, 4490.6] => 1.381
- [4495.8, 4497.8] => 1.365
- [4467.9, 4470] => 1.423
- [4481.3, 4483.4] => 1.451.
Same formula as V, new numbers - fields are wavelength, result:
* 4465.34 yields 1.355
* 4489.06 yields 1.379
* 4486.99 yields 1.373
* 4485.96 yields 1.361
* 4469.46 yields 1.423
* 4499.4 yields 1.41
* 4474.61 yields 1.484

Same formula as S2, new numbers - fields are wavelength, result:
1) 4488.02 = 1.381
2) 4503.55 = 1.459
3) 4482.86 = 1.399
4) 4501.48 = 1.425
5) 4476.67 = 1.601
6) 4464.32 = 1.358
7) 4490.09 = 1.363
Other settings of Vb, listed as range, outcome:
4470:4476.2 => 1.546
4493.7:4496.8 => 1.322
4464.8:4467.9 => 1.391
